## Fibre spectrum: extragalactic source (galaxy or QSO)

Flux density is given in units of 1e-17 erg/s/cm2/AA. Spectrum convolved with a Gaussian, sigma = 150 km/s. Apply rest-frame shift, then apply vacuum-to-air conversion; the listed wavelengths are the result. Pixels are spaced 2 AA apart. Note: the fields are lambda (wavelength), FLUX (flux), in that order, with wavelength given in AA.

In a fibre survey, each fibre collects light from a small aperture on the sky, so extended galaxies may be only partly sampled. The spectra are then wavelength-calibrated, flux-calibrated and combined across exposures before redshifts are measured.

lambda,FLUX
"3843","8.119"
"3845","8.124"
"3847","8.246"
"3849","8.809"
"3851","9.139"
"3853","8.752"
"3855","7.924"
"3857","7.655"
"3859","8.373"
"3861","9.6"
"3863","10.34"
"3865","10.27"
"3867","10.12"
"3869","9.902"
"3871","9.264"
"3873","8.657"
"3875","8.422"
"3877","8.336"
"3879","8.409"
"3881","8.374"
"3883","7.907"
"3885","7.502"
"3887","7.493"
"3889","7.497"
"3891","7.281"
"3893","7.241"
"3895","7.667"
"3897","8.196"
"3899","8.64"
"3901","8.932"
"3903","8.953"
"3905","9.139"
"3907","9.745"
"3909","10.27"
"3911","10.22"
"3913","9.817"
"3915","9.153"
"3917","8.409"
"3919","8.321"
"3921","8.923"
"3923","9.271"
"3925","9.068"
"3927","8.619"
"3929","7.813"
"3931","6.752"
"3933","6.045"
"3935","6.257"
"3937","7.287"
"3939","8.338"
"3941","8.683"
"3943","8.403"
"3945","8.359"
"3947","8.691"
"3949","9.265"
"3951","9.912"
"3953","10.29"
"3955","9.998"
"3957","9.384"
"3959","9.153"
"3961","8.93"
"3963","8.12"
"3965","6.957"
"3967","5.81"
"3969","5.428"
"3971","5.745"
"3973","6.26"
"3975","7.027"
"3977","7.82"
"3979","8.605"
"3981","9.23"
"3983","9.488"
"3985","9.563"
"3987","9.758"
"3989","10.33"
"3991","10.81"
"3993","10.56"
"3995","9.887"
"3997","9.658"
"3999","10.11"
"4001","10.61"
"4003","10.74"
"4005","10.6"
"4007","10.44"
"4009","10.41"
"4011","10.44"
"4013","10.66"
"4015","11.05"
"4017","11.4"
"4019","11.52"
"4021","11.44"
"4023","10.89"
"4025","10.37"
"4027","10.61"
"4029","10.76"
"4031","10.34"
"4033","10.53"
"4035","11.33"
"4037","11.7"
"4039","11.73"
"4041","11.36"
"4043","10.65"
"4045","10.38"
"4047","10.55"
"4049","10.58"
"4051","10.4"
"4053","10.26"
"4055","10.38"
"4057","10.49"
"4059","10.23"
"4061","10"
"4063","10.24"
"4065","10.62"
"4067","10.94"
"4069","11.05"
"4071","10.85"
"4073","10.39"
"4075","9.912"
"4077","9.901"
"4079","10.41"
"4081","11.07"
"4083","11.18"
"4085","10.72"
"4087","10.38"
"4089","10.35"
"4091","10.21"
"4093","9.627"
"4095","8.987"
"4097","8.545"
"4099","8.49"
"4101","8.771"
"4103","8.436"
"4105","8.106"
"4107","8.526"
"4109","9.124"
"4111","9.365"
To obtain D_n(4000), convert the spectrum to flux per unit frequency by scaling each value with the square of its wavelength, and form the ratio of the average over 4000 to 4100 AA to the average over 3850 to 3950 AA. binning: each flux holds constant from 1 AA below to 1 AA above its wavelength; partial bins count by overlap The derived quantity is 1.33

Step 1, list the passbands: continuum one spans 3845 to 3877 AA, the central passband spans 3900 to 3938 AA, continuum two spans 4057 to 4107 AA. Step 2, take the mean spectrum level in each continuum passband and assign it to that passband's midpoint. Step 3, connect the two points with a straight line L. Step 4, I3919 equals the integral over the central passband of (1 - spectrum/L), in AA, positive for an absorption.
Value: 2.7 AA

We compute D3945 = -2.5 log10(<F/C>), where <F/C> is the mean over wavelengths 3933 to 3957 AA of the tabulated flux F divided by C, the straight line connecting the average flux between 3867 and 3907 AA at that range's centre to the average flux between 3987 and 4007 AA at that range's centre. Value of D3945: 0.10 mag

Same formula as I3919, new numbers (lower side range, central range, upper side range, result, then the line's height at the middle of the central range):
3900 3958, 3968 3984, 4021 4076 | 3.5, 9.51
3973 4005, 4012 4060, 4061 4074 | -3.0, 10.2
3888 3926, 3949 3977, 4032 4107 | 3.9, 9.28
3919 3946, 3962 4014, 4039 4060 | 1.3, 9.23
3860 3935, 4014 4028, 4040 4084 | -1.4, 10.1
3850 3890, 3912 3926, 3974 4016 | 0.3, 9.17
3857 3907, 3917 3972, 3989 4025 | 8.4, 9.63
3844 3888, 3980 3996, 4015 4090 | 0.1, 10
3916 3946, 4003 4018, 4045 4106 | -2.6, 9.16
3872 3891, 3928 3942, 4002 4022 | 2.9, 9.19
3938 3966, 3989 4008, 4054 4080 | -1.7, 9.51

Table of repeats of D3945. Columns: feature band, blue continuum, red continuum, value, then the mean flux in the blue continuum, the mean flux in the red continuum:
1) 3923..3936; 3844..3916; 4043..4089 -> 0.212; 8.73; 10.5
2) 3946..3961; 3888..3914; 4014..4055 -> 0.011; 8.74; 10.9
